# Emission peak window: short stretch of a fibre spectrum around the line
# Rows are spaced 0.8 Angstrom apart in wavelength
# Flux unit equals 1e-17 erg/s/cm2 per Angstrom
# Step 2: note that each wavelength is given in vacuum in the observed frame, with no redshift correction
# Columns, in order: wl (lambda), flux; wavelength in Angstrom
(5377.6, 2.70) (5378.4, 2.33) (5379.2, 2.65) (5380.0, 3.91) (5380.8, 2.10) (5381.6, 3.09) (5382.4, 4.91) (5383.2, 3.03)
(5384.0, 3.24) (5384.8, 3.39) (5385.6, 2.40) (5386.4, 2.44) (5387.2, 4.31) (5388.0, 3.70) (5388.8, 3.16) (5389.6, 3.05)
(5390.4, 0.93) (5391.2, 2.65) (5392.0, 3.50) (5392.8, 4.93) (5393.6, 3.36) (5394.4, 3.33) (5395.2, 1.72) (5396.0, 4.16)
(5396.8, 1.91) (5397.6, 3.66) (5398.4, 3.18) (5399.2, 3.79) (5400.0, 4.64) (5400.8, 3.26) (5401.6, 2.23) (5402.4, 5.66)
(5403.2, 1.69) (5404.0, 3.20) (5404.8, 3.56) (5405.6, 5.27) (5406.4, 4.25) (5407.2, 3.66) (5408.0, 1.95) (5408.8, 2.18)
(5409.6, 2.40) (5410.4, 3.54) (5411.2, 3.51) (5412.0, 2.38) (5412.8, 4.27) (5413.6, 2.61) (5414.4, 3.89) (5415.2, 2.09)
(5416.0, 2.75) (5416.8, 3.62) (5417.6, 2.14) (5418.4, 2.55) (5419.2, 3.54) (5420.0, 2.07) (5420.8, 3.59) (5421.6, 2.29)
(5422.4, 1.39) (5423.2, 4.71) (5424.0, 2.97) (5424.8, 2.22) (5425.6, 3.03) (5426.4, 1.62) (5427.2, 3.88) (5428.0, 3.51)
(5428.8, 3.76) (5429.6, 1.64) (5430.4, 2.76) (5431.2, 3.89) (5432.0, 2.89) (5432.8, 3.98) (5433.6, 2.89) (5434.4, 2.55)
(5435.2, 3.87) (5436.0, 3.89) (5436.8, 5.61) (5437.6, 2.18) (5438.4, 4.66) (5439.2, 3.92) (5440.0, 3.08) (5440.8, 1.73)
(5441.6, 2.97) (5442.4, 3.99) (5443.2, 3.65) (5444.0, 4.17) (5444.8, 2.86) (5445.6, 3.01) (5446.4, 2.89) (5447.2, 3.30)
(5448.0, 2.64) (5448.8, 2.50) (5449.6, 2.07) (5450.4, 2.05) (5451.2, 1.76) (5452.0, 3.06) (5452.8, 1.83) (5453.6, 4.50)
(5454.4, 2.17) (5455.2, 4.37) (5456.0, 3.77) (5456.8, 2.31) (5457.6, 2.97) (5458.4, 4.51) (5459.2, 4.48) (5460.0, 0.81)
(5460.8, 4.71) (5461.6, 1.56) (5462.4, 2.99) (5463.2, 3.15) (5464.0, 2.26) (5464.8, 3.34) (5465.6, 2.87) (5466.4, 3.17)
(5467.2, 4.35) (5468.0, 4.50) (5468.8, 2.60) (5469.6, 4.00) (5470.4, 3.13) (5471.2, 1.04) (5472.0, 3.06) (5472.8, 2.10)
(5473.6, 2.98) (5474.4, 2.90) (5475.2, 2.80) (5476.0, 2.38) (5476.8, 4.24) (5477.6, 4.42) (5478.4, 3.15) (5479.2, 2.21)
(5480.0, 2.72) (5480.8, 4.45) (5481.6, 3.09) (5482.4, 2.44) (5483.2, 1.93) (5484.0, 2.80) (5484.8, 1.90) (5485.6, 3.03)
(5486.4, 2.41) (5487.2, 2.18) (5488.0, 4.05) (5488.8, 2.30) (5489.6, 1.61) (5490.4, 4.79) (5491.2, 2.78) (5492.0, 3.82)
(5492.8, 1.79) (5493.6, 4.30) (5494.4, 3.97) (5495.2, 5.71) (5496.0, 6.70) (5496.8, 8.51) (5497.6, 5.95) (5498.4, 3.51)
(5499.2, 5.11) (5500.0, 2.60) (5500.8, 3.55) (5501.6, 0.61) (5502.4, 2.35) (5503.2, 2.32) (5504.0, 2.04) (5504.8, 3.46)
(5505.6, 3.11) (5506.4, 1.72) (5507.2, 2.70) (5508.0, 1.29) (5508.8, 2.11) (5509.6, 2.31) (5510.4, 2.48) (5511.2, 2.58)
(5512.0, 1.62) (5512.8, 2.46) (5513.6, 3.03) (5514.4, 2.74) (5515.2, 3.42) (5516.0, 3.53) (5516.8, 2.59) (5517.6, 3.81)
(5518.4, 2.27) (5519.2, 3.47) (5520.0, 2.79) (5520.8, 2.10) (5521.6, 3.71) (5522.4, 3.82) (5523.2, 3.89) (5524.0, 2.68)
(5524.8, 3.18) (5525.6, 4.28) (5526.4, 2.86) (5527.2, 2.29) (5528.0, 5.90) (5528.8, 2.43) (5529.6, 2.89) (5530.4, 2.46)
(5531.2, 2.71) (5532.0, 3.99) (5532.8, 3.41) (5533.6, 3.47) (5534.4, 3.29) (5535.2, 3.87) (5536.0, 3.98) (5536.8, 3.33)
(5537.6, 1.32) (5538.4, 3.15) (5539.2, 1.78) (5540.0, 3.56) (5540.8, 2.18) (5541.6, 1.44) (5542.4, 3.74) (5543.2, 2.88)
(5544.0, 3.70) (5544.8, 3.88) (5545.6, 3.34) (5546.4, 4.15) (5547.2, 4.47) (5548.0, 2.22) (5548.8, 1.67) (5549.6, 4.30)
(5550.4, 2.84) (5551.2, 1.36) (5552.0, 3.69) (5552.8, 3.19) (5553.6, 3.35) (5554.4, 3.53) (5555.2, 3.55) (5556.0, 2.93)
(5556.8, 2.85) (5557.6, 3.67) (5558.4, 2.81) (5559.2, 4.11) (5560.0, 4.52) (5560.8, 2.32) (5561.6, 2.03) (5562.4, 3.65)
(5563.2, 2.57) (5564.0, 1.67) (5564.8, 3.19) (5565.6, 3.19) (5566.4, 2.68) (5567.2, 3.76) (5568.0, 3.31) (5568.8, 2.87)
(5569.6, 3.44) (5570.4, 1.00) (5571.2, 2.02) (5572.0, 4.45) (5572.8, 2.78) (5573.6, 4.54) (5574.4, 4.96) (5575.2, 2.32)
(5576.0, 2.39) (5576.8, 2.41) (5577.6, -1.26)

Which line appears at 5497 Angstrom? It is Hbeta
